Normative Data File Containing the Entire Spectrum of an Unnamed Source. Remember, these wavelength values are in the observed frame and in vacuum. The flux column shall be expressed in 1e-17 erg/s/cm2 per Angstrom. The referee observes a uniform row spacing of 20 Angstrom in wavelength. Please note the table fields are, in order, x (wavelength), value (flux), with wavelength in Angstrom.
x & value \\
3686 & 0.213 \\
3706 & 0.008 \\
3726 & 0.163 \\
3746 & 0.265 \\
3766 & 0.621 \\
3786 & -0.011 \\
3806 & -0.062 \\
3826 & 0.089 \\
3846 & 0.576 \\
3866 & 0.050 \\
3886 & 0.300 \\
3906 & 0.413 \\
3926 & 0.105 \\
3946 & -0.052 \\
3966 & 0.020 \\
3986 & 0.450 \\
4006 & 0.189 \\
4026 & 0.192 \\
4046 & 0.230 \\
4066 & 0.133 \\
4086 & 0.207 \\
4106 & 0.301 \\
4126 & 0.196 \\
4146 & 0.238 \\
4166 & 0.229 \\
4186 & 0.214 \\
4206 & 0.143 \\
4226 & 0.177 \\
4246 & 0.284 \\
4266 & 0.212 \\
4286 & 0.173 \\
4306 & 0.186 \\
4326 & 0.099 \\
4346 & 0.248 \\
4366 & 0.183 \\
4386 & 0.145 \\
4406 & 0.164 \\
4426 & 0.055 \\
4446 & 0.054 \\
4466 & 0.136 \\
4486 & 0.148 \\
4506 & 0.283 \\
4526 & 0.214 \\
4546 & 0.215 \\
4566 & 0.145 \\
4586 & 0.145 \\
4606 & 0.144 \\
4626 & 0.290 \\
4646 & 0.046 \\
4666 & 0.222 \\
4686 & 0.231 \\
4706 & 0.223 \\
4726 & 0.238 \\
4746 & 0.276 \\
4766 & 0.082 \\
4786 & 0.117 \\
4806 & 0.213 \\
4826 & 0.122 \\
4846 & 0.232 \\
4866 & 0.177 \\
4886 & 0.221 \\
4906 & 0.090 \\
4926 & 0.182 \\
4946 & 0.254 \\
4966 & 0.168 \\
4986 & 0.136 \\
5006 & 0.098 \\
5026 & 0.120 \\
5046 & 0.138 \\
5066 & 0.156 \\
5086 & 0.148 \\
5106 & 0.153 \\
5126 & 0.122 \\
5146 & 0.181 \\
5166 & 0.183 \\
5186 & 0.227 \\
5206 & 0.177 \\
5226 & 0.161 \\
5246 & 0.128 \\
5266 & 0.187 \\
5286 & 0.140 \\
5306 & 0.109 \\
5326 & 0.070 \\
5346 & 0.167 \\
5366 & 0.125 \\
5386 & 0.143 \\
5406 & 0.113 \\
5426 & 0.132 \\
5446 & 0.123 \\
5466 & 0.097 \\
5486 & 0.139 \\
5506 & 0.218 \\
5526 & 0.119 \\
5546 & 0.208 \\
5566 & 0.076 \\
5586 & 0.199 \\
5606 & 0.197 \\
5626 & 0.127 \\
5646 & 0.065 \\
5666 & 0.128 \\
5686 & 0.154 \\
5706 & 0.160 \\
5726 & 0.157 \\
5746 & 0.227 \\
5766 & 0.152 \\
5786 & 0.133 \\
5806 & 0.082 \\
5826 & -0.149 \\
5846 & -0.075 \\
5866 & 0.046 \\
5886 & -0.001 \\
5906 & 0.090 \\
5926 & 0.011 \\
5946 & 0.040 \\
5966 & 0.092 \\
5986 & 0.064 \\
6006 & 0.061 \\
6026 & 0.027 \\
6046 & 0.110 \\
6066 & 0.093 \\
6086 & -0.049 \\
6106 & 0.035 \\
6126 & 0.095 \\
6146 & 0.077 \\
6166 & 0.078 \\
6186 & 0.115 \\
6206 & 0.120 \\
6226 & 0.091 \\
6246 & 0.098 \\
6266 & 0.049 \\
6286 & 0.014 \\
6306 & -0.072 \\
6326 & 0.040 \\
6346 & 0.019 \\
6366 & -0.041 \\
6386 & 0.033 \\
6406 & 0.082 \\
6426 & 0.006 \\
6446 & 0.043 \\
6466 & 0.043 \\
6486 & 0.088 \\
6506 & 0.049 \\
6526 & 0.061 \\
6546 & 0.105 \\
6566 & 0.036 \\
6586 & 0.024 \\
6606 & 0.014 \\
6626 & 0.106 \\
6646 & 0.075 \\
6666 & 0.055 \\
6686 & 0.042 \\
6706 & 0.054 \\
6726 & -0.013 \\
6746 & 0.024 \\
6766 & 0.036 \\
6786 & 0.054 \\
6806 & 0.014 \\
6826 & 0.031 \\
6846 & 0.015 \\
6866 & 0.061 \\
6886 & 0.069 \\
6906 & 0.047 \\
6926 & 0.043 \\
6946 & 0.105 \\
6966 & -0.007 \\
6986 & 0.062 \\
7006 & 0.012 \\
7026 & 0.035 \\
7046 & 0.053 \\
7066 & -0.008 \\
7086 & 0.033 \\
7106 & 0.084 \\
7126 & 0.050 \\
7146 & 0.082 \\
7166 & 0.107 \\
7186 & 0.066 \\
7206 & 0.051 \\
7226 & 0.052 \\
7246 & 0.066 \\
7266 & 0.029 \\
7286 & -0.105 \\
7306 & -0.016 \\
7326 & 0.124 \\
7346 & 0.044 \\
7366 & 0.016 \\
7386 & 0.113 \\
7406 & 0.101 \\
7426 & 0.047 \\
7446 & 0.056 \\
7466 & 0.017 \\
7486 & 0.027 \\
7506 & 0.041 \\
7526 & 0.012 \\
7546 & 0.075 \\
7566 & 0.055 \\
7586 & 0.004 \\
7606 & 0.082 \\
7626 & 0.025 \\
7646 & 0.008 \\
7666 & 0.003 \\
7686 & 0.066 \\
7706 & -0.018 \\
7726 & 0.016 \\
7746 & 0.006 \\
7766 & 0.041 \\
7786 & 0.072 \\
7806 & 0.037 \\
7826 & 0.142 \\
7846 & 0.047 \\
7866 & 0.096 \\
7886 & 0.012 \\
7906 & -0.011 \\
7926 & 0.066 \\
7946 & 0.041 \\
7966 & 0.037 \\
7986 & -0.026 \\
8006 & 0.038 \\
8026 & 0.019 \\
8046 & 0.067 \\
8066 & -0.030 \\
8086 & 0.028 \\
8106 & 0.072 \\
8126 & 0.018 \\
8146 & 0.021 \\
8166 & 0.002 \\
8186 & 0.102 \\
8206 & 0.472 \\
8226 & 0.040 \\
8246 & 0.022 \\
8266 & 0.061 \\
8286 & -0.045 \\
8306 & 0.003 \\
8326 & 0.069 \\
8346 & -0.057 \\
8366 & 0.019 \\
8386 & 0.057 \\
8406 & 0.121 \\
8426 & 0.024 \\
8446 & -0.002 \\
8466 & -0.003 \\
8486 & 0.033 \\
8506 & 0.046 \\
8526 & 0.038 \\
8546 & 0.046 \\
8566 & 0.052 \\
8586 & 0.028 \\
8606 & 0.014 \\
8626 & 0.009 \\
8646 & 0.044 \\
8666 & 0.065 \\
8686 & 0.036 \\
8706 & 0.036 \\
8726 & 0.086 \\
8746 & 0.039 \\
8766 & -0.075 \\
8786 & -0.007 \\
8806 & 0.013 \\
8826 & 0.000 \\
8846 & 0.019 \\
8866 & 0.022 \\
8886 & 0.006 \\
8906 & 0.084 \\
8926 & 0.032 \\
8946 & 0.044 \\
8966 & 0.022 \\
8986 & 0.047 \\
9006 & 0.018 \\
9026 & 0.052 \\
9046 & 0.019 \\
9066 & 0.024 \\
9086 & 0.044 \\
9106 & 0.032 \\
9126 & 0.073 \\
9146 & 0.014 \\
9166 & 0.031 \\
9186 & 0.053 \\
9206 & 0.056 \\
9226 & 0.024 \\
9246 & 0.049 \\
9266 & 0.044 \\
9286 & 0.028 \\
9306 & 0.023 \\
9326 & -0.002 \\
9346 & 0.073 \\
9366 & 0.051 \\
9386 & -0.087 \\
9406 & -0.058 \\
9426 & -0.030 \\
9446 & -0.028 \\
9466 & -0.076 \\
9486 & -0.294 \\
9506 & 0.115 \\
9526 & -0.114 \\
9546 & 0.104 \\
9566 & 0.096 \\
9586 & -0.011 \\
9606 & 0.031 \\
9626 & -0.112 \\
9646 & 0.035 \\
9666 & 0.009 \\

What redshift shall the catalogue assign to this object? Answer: 1.20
